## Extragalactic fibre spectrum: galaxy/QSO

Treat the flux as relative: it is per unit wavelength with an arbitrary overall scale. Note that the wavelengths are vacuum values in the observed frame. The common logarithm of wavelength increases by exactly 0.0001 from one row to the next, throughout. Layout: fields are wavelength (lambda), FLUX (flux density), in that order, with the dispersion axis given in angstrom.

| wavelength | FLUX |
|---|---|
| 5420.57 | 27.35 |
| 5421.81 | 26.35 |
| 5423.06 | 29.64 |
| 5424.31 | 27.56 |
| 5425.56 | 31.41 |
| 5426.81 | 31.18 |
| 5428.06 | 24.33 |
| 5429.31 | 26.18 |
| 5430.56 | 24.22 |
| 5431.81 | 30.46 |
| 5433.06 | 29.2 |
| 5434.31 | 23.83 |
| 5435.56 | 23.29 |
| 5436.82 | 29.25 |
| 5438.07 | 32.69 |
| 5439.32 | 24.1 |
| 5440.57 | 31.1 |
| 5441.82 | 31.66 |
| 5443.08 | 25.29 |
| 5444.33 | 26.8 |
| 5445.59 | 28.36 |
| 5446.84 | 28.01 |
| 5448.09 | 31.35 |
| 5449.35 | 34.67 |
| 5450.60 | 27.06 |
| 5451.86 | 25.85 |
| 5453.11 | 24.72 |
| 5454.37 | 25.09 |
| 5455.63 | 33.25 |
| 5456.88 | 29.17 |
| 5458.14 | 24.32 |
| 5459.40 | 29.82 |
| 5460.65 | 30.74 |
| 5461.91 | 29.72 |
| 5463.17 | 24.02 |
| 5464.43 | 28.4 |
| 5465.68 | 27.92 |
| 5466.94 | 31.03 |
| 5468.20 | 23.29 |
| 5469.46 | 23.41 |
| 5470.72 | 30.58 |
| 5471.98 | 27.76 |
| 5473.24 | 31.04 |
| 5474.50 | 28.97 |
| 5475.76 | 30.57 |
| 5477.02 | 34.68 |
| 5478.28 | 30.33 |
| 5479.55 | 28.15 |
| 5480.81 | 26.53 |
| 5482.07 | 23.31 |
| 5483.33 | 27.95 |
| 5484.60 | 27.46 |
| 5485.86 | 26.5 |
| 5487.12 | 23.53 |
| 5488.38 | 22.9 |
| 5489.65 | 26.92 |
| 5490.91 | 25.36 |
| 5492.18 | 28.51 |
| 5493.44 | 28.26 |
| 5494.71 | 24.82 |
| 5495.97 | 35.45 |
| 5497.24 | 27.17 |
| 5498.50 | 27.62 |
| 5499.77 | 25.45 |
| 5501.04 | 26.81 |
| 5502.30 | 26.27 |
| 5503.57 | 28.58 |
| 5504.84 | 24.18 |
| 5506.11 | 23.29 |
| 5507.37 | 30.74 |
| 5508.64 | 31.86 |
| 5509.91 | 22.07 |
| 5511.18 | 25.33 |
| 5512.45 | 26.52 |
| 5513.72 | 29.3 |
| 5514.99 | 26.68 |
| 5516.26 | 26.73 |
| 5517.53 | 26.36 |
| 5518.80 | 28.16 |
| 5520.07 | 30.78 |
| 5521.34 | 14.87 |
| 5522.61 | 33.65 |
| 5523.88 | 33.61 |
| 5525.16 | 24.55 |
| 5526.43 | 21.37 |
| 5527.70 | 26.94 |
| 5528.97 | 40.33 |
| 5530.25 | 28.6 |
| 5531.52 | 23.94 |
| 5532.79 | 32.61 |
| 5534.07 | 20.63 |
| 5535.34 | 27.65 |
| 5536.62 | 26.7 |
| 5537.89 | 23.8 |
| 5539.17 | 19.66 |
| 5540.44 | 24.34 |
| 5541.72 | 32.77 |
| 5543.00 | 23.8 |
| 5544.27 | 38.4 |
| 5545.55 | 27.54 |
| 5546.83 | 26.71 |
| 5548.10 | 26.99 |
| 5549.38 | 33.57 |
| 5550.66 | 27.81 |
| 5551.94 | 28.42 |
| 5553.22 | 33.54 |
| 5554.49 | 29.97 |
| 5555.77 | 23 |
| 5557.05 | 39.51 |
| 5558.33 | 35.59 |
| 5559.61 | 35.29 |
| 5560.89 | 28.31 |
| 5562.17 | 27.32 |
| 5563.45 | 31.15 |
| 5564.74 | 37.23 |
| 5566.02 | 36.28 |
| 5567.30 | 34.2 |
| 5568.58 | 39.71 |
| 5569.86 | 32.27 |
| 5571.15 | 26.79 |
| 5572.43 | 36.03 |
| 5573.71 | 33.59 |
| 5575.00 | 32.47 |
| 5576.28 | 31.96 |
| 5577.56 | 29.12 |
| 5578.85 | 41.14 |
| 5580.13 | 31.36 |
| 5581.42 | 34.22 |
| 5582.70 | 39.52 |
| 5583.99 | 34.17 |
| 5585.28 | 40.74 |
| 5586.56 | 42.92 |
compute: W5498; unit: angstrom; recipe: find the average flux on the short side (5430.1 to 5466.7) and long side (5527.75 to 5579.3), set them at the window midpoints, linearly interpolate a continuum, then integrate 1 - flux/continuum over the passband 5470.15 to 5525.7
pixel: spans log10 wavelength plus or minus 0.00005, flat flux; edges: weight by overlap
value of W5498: 3.4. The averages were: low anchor 28.1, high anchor 30.6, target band 27.5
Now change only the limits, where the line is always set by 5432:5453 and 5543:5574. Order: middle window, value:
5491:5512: 2.0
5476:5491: 1.2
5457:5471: 0.7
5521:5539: 2.3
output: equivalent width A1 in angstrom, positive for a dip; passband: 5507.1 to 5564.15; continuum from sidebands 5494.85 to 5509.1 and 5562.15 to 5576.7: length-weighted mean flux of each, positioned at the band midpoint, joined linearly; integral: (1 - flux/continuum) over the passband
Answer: 4.2 angstrom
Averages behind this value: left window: 27.8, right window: 33.5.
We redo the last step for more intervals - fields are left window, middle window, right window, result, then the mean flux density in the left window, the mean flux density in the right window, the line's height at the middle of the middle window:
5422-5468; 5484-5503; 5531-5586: 1.7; 28.1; 31.2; 29.5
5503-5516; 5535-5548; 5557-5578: 1.4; 26.8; 33.2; 30.4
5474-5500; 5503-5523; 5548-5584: 1.8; 27.7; 32.8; 29.4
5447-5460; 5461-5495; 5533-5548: 0.6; 28.5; 26.7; 28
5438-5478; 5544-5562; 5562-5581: 1.1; 28.6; 33.5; 32.7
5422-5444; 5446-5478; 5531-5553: -1.0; 27.9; 27.5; 27.8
